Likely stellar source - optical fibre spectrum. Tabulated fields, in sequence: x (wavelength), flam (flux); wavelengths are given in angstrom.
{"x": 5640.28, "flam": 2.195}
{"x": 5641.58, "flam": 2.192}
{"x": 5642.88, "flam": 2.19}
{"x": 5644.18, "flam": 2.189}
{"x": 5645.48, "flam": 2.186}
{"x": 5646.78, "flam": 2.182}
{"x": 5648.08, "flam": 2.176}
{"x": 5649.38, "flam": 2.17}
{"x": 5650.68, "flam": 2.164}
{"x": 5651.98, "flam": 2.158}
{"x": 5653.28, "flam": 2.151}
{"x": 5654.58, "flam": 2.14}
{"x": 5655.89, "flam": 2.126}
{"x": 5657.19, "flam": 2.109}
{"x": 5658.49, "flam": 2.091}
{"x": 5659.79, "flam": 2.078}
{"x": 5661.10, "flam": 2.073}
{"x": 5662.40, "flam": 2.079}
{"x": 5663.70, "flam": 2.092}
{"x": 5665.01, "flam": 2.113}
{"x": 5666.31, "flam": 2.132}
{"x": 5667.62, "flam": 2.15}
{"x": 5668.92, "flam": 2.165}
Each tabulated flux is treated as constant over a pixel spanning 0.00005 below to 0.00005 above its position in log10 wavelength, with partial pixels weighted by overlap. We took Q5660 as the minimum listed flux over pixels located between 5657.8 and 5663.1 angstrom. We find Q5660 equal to 2.073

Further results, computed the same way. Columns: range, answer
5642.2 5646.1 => 2.186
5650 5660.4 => 2.078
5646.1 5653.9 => 2.151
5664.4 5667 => 2.113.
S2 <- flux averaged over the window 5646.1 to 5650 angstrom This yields 2.18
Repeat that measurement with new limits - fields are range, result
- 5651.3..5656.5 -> 2.14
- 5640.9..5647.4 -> 2.19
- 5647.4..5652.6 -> 2.17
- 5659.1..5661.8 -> 2.08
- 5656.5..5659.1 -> 2.1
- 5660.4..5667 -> 2.1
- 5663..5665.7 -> 2.1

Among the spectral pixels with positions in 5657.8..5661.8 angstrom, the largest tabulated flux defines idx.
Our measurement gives 2.091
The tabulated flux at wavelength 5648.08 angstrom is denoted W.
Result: 2.176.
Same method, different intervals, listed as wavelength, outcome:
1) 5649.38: 2.17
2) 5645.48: 2.186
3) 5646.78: 2.182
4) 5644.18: 2.189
